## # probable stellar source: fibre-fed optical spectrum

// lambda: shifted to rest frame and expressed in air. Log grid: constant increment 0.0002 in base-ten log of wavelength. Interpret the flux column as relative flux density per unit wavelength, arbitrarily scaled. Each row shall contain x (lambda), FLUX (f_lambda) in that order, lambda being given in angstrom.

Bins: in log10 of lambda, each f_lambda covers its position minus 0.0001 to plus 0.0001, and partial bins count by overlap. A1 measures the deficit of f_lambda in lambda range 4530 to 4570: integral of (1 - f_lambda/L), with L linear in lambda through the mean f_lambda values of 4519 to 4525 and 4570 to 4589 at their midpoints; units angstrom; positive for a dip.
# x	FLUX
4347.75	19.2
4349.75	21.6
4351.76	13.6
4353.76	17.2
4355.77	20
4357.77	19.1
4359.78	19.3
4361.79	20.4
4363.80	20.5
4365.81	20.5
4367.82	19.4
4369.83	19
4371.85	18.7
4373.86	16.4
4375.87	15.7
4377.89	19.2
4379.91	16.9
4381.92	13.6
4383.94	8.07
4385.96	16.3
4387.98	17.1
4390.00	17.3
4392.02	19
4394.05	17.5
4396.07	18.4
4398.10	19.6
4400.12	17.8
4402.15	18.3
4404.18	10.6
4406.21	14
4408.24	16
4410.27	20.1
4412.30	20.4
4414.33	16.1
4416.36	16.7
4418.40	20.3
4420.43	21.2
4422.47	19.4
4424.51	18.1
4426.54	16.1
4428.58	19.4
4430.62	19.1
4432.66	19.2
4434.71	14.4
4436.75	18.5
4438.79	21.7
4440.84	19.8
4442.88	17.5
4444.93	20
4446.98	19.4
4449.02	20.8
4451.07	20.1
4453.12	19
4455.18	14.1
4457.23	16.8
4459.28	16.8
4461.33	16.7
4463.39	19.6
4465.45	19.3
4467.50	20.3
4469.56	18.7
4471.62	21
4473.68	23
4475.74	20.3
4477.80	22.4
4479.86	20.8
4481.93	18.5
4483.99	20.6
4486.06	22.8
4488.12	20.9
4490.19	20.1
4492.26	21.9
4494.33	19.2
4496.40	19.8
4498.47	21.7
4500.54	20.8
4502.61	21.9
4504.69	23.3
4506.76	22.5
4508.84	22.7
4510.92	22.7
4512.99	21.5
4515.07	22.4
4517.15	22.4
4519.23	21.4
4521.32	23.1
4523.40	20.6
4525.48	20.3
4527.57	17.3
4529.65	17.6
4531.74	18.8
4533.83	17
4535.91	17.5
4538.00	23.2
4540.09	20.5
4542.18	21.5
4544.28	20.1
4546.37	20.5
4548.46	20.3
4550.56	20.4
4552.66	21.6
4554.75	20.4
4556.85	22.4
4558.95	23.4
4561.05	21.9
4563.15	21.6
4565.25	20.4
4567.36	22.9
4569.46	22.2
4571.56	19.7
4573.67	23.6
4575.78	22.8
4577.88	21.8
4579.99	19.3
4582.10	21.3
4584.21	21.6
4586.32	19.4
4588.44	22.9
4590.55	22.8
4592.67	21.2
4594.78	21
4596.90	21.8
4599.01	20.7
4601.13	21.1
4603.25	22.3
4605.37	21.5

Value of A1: 1.3 angstrom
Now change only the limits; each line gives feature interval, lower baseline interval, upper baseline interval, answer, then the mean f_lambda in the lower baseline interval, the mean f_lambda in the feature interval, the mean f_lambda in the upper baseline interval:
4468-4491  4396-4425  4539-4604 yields -1.8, 17.8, 20.8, 21.4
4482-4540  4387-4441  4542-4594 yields -2.0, 18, 20.8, 21.4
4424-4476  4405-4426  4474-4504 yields 1.6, 18.1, 18.8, 20.9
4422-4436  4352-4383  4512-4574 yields 0.9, 18.3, 17.9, 20.9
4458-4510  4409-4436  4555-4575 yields -1.6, 18.5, 20.6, 22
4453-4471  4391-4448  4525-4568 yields 0.9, 18.2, 17.9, 20.4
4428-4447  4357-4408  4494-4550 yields -0.2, 17.3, 18.9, 20.8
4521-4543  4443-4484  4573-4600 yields 1.0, 19.3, 19.6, 21.5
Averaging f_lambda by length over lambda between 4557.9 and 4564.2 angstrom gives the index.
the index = 22.3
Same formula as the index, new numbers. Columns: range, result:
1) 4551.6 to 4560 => 21.9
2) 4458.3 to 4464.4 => 17.7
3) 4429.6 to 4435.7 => 17.6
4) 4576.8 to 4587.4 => 20.7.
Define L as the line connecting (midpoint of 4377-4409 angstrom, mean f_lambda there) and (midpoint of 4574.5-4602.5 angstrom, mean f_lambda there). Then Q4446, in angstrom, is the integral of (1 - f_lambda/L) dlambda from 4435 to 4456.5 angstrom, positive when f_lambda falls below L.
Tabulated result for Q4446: -1.6 angstrom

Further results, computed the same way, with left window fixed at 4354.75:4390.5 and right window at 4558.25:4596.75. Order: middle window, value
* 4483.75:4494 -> -0.65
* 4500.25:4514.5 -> -1.41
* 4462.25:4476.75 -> -0.56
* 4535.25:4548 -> 0.19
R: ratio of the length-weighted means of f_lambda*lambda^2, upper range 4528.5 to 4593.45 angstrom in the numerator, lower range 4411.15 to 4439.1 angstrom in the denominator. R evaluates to 1.20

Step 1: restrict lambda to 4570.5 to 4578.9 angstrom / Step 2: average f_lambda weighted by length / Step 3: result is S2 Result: 22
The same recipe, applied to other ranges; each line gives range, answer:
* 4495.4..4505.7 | 21.5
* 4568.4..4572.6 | 21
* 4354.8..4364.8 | 19.9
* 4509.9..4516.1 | 22.2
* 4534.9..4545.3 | 20.6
